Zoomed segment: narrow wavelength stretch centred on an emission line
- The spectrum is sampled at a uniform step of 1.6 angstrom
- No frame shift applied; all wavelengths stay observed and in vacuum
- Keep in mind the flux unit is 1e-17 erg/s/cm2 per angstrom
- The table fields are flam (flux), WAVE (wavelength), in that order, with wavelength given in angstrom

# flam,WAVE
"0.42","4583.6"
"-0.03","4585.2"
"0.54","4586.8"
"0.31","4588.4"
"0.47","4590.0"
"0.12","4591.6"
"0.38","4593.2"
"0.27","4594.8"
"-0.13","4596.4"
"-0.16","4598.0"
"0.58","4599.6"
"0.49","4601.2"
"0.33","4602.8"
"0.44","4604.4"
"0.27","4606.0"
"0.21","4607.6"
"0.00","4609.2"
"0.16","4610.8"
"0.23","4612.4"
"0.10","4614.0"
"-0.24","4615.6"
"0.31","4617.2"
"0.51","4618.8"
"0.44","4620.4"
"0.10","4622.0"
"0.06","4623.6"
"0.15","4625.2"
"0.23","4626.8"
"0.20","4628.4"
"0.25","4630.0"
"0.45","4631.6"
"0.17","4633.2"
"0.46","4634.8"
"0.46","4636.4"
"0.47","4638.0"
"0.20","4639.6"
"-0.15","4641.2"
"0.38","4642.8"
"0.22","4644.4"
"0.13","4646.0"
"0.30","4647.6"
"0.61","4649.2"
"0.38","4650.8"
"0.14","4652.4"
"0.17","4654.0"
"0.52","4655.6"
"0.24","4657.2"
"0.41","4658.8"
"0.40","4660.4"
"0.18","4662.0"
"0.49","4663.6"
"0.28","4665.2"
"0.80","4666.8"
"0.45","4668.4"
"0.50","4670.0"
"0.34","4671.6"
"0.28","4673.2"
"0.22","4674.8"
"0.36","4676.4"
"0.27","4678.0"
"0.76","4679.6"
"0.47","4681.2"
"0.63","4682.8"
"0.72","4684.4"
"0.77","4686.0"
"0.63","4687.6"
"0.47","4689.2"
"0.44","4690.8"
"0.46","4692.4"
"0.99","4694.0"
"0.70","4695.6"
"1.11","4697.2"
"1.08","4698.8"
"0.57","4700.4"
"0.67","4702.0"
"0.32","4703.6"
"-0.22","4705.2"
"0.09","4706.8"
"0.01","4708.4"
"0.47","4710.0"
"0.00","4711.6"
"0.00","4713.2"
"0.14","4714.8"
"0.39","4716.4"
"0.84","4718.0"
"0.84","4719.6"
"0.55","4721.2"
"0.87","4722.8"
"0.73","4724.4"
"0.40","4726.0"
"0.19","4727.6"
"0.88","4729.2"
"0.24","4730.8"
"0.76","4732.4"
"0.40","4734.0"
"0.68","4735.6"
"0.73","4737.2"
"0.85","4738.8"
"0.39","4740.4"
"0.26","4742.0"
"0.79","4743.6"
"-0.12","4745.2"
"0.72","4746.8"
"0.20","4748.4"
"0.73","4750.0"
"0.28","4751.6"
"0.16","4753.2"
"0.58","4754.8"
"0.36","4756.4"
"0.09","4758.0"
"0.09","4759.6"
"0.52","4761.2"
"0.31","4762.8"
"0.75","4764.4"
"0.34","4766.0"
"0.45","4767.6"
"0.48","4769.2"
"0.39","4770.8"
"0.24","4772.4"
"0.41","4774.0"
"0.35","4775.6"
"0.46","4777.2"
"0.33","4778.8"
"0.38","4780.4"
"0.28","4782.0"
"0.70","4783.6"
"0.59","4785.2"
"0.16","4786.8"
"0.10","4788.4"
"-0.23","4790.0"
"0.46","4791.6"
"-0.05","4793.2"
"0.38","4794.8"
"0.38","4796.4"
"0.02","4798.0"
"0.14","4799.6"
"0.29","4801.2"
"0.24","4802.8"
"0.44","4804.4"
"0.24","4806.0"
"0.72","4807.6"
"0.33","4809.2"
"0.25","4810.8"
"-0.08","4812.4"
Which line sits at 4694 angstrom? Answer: C IV 1549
